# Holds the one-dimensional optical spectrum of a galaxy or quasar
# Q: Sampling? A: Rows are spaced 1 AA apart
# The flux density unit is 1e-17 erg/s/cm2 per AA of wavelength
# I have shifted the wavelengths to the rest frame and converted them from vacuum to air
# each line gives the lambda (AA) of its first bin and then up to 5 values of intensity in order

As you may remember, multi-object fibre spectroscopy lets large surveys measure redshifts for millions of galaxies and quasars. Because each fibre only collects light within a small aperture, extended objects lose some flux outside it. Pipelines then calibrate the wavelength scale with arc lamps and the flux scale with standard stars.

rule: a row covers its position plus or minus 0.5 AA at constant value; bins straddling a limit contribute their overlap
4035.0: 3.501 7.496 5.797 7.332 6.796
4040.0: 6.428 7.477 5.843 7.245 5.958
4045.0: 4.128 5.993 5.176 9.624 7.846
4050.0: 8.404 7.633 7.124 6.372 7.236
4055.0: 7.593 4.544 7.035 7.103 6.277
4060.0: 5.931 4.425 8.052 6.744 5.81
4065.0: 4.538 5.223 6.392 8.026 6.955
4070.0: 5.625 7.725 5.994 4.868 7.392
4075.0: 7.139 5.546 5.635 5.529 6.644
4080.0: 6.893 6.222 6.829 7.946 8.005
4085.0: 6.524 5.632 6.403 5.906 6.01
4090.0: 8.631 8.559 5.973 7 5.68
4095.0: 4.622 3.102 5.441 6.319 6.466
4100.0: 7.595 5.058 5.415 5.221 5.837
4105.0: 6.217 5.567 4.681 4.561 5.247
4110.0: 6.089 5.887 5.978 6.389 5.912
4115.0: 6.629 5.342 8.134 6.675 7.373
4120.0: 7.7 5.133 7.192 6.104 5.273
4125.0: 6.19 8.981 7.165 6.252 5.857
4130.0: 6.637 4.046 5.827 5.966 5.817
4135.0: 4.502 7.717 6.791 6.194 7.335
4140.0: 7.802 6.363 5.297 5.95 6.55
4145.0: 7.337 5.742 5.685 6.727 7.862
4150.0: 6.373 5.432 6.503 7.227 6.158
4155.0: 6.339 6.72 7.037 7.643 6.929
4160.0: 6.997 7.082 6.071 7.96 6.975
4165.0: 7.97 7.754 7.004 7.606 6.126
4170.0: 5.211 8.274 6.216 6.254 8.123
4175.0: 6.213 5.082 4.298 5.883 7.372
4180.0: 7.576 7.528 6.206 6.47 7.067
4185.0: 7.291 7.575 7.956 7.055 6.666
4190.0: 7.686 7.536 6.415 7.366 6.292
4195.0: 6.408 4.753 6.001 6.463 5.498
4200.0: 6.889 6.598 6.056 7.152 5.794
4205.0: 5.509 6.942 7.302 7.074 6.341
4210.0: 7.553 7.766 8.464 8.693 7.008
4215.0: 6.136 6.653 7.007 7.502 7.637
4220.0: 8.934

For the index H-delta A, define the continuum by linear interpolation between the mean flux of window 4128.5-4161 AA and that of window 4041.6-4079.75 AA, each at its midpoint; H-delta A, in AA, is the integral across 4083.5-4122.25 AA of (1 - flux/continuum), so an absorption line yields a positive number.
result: 1.77 AA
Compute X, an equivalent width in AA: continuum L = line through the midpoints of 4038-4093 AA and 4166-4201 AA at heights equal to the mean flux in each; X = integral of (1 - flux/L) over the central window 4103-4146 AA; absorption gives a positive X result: 2.61 AA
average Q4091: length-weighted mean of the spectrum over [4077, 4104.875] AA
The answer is 6.26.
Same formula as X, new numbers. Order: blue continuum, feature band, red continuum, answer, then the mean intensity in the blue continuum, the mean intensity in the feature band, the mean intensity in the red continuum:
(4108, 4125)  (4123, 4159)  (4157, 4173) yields 1.14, 6.26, 6.44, 7.03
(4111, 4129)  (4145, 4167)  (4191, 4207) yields -1.24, 6.57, 6.83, 6.35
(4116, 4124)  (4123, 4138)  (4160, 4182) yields 1.13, 6.7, 6.21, 6.78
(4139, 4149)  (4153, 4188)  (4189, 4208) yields -1.92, 6.51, 6.86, 6.5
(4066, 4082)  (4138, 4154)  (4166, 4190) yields 0.35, 6.41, 6.52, 6.78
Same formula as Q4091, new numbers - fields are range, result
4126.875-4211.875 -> 6.63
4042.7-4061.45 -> 6.61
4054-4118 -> 6.21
